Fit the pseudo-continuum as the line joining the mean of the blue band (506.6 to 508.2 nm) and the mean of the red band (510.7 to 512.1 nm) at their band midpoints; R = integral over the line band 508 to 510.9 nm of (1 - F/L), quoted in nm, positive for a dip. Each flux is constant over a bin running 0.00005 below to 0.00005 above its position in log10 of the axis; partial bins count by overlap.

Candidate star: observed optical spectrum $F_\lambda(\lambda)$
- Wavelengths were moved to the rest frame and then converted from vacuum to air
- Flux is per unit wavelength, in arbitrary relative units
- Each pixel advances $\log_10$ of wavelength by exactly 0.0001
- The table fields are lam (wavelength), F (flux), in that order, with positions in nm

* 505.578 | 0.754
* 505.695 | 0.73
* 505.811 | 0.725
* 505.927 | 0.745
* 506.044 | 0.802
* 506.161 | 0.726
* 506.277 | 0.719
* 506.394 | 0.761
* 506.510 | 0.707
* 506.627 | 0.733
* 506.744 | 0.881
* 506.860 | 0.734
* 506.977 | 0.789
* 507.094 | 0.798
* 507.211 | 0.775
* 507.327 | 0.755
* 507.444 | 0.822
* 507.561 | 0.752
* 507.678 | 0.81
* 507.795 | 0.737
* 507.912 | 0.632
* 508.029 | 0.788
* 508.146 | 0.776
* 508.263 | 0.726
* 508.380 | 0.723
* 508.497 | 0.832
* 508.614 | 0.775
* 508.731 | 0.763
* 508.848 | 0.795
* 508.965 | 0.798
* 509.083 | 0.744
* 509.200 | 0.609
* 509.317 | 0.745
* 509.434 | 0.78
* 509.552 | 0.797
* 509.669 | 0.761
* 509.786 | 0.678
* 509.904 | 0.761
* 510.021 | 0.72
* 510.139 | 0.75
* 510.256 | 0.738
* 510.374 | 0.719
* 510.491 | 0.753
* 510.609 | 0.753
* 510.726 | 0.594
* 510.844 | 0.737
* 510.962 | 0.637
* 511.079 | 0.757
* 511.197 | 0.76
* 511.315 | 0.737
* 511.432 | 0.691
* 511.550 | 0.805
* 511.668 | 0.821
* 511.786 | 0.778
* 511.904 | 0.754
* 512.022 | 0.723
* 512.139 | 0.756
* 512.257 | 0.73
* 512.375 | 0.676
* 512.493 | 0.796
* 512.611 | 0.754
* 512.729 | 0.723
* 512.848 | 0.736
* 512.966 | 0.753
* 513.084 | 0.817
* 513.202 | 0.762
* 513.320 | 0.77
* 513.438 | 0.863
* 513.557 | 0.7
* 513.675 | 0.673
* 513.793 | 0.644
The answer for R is 0.04 nm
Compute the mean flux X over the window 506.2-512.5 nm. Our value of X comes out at 0.749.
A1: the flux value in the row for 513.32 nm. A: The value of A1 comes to 0.77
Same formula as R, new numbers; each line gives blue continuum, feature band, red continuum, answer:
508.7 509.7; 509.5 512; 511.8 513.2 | 0.05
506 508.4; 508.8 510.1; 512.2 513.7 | 0.02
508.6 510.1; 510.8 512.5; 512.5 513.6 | 0.04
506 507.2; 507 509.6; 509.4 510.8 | -0.04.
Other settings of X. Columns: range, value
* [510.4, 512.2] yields 0.737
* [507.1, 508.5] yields 0.759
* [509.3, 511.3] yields 0.731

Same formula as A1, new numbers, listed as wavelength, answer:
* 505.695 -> 0.73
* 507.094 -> 0.798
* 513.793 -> 0.644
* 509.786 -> 0.678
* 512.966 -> 0.753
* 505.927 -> 0.745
